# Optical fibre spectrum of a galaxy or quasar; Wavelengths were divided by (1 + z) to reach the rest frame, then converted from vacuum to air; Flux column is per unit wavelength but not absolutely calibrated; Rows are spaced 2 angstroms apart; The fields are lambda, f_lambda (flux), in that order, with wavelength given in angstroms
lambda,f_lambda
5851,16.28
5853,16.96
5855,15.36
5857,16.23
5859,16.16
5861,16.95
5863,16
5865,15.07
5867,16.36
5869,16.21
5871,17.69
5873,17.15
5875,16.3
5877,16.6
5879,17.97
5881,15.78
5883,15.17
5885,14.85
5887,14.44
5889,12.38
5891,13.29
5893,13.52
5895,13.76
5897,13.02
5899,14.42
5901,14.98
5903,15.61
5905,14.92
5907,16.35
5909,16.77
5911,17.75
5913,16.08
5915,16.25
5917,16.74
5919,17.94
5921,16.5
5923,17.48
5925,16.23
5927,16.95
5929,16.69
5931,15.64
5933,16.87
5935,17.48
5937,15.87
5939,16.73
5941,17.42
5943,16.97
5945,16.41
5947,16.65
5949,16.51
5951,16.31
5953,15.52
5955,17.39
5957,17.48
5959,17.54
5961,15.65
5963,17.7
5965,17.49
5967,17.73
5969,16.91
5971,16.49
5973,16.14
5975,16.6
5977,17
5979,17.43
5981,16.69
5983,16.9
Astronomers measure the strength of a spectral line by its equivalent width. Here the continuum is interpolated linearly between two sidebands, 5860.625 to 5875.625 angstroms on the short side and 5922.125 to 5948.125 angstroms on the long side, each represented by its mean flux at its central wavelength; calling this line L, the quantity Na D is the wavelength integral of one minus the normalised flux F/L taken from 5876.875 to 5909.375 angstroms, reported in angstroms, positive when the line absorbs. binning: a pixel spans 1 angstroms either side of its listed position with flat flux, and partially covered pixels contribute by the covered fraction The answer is 3.3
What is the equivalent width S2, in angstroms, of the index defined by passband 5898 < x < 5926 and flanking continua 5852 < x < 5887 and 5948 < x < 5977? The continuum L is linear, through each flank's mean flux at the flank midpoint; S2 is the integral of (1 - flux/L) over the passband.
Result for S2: 0.4 angstroms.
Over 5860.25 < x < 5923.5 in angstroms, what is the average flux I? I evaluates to 15.7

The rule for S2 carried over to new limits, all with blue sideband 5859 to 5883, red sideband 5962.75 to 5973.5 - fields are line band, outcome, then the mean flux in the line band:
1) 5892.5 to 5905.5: 1.8 angstroms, 14.3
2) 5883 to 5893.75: 1.8 angstroms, 13.8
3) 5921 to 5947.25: 0.2 angstroms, 16.7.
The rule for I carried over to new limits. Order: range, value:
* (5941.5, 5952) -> 16.6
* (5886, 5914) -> 14.8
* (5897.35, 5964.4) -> 16.5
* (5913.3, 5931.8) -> 16.7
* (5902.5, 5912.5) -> 16.3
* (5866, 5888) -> 16.2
